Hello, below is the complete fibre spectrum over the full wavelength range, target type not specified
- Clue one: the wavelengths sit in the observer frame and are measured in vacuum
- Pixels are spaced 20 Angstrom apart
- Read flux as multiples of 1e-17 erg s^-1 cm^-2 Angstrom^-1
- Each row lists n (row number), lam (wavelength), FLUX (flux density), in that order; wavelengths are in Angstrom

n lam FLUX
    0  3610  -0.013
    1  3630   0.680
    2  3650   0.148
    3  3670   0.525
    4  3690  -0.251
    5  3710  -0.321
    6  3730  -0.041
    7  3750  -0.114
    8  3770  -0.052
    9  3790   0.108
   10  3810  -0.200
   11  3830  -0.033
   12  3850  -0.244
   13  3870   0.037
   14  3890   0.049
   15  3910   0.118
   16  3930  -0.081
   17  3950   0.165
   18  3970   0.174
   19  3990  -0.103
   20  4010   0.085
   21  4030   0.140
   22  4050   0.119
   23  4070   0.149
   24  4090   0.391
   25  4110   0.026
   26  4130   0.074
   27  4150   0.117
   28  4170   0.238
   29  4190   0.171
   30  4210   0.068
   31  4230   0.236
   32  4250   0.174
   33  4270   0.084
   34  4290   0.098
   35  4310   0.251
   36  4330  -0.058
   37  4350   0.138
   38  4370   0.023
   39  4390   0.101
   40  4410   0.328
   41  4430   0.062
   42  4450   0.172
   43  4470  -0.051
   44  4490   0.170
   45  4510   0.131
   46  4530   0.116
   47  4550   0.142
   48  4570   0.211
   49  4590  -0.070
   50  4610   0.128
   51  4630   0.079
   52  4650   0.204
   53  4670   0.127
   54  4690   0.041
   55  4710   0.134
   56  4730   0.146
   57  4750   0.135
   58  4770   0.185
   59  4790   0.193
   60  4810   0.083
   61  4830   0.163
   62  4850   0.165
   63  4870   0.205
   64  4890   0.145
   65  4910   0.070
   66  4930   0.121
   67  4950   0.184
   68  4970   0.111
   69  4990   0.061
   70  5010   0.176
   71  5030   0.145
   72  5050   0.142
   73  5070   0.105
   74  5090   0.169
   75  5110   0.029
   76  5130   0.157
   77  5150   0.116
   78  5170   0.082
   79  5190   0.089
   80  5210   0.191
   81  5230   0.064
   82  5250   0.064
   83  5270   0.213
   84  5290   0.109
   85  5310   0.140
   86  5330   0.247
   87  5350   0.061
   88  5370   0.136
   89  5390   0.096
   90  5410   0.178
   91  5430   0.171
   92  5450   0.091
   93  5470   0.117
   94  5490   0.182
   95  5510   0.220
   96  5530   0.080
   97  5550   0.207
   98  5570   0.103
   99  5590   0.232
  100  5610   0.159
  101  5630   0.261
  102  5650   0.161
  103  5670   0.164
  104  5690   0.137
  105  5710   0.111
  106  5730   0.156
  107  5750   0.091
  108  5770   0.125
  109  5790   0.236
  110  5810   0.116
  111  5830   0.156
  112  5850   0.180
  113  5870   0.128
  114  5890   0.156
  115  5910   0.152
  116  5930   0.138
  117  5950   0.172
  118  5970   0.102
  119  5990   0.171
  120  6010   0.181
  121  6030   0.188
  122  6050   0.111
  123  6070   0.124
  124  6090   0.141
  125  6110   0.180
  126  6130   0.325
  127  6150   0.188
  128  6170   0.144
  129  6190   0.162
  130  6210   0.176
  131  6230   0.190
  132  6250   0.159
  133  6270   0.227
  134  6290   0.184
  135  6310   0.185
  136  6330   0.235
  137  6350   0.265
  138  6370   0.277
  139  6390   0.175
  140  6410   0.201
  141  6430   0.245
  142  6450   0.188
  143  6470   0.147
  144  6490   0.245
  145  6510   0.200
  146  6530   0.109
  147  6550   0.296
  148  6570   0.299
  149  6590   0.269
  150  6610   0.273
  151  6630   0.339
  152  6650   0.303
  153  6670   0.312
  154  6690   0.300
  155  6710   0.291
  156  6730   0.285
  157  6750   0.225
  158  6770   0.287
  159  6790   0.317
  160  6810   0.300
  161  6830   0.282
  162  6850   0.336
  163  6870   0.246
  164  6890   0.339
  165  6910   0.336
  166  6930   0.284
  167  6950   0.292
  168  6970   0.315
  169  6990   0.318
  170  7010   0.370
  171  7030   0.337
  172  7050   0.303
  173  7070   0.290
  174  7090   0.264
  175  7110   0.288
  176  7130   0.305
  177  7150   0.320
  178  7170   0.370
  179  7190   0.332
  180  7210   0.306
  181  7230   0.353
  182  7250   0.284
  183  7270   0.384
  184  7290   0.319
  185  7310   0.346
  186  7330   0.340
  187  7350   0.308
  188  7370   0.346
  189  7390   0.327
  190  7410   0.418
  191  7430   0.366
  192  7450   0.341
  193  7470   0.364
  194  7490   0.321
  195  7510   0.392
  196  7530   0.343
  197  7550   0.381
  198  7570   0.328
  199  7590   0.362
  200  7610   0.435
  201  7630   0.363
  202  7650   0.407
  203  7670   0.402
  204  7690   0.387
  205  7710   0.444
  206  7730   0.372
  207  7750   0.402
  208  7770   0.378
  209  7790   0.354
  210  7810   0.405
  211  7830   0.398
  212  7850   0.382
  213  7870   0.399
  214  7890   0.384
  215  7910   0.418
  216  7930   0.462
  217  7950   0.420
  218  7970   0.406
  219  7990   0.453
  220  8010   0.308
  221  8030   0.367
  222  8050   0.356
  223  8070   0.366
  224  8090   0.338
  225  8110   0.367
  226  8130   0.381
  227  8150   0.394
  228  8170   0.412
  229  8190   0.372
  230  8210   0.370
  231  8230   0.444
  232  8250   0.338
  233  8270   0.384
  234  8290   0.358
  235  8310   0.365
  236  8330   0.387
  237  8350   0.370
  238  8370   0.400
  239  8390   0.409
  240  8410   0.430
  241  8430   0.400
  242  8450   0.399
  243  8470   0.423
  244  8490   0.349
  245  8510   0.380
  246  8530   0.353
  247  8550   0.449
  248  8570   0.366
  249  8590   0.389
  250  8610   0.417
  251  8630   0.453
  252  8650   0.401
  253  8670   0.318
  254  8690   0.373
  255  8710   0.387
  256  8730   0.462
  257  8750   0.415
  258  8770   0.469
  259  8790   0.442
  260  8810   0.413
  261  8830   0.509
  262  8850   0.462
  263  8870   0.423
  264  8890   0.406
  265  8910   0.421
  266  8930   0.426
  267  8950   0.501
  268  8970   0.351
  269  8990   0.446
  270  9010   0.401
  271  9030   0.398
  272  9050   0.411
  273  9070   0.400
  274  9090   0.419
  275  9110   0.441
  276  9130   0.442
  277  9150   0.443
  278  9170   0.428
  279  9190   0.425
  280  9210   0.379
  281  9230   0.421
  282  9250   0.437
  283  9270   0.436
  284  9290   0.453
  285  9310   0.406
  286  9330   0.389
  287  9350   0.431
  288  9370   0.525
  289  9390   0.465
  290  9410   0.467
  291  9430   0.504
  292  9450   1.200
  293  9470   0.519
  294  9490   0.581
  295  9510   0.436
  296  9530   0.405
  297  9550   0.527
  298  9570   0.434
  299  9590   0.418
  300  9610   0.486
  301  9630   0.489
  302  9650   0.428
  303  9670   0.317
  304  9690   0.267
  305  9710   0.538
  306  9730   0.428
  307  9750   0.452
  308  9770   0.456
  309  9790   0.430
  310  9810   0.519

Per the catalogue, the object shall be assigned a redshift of 0.644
